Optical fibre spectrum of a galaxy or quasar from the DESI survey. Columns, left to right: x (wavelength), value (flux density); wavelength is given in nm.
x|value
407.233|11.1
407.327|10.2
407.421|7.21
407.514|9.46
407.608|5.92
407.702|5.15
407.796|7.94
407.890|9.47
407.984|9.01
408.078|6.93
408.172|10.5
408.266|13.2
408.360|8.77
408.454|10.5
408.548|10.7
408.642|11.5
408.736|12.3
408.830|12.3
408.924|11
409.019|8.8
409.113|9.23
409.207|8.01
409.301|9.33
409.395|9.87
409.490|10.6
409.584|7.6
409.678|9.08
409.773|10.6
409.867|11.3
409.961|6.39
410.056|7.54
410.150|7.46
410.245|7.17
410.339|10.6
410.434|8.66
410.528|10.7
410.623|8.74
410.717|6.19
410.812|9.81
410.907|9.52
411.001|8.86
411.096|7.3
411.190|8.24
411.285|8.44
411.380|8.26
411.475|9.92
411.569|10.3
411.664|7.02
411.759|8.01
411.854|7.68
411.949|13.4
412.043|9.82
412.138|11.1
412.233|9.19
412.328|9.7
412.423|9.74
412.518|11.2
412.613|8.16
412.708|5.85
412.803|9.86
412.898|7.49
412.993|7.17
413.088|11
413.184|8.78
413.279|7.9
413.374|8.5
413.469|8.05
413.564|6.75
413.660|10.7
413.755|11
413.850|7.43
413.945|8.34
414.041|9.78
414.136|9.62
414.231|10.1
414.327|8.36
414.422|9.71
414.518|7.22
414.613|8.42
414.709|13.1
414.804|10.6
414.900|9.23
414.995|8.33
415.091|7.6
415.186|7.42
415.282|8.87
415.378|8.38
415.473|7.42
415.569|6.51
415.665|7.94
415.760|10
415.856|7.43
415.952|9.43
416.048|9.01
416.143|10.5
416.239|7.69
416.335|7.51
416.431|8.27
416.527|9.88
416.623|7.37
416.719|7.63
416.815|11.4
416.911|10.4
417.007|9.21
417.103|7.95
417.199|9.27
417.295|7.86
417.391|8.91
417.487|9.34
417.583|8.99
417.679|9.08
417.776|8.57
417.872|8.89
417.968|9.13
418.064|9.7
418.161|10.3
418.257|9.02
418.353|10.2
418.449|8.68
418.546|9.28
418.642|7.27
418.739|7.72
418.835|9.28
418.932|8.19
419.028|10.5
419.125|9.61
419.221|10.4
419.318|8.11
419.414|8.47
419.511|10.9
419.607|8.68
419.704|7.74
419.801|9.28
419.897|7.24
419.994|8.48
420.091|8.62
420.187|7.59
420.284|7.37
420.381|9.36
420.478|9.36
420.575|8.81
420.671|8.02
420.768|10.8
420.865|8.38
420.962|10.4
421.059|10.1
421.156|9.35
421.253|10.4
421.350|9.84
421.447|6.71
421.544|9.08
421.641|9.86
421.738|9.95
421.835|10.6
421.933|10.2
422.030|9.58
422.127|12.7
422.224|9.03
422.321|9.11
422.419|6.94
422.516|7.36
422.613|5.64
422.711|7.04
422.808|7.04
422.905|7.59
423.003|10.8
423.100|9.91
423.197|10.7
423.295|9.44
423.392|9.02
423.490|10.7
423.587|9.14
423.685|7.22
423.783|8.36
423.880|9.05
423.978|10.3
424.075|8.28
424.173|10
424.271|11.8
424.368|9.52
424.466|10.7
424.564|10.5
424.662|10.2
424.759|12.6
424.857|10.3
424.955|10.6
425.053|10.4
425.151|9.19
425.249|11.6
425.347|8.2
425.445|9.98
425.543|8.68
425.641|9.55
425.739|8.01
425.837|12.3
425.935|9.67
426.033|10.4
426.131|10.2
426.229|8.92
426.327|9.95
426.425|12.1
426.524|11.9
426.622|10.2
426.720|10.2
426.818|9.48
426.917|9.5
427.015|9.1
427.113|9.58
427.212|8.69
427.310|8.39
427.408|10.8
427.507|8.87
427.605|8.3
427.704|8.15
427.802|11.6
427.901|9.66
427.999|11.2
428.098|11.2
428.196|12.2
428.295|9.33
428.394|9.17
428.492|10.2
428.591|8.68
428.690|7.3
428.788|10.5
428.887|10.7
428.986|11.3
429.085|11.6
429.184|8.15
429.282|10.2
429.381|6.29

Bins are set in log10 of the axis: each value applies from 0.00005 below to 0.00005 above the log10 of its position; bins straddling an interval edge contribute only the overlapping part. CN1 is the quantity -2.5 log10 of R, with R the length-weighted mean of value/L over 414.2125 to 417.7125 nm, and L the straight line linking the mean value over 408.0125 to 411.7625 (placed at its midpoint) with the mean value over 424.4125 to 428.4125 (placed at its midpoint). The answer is 0.09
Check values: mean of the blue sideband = 9.29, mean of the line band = 8.81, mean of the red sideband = 10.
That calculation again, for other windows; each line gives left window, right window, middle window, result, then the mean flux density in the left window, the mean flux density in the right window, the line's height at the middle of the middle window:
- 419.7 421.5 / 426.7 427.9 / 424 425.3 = -0.14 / 8.86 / 9.38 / 9.17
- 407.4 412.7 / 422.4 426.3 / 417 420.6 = 0.06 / 9.19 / 9.47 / 9.36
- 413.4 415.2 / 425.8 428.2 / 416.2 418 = 0.06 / 9.07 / 10.1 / 9.28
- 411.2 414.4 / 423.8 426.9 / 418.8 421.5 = 0.08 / 9.04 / 10.1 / 9.68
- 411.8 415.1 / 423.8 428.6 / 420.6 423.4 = 0.06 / 9.18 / 9.99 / 9.72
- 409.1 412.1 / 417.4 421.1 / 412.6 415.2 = 0.02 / 8.93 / 8.99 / 8.96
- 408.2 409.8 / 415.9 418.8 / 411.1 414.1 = 0.08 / 10.2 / 8.95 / 9.66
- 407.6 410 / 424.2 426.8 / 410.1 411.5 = 0.12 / 9.53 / 10.3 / 9.62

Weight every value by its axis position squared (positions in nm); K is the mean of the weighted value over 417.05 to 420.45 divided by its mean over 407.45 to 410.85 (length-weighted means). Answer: 1.0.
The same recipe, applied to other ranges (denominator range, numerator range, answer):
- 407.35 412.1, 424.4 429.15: 1.19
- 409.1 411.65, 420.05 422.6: 1.09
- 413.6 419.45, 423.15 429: 1.16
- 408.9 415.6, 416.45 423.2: 1.05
